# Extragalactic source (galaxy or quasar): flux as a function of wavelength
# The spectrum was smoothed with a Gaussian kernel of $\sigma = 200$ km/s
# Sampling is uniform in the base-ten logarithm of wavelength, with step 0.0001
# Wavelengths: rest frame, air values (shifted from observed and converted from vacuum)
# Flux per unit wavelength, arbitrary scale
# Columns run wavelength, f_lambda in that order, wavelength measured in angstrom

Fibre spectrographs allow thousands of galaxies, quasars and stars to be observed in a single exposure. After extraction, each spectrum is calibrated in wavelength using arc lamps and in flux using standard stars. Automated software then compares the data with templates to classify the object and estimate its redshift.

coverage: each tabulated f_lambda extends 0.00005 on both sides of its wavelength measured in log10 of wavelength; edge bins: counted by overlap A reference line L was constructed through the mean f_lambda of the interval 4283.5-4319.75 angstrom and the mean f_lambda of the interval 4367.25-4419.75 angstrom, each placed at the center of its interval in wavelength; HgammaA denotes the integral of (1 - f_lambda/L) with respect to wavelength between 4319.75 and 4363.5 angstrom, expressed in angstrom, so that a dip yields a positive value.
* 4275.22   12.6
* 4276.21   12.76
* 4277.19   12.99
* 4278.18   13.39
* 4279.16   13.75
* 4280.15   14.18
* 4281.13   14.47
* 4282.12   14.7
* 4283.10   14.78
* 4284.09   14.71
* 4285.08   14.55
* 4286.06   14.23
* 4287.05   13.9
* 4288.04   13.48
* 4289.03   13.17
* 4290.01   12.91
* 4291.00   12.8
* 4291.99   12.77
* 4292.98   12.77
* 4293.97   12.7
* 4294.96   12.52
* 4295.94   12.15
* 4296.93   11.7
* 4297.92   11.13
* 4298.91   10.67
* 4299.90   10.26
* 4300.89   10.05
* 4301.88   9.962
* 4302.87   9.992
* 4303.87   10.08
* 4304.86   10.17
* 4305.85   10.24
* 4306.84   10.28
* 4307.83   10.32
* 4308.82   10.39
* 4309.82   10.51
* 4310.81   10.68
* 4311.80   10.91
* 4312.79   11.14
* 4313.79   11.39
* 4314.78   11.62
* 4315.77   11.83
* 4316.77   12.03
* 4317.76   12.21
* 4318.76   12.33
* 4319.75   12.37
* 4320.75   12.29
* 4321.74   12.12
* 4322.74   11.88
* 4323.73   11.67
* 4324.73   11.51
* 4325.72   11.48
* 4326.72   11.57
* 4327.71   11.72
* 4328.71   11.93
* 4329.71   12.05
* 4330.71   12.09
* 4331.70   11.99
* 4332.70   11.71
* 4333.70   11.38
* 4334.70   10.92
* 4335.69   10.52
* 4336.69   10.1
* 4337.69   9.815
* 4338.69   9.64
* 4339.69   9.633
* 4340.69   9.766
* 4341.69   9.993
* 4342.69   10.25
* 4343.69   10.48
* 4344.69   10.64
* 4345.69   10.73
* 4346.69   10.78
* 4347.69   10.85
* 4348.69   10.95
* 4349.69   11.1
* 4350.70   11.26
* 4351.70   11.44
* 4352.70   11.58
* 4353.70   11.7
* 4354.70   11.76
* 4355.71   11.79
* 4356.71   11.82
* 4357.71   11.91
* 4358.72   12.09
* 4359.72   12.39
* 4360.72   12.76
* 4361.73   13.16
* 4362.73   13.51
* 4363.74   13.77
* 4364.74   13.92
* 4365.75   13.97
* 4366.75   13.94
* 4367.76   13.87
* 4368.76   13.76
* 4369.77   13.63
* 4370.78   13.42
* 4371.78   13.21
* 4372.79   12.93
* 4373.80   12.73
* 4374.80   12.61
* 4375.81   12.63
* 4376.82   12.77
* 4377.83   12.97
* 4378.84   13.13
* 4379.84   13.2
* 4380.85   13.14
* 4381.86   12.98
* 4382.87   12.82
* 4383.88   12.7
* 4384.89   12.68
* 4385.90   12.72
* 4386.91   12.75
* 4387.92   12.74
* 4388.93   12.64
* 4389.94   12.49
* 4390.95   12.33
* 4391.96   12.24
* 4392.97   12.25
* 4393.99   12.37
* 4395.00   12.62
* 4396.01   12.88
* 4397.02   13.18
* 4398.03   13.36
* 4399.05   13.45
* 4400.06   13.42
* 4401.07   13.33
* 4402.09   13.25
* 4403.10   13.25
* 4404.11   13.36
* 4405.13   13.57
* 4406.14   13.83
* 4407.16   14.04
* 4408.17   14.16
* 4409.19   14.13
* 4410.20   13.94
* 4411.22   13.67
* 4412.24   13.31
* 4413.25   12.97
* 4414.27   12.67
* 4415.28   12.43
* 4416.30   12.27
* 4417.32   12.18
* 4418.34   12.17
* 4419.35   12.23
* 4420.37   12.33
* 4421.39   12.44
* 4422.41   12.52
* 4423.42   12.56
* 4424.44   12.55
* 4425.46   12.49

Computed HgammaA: 3.3 angstrom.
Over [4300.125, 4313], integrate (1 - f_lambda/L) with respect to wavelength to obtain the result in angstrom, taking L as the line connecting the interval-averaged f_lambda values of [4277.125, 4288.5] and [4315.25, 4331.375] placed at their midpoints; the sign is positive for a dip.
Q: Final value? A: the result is 2.5 angstrom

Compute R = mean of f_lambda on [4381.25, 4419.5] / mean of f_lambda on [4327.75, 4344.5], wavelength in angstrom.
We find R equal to 1.20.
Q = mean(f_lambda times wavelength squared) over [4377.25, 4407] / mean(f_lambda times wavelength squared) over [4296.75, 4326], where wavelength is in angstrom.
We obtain 1.21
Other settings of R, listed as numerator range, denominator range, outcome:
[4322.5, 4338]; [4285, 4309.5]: 0.98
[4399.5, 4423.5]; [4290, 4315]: 1.18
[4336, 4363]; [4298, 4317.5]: 1.04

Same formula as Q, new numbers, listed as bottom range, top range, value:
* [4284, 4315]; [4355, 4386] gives 1.15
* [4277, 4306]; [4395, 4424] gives 1.10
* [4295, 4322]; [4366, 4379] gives 1.23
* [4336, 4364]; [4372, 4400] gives 1.16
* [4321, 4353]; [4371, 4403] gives 1.19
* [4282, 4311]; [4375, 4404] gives 1.13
